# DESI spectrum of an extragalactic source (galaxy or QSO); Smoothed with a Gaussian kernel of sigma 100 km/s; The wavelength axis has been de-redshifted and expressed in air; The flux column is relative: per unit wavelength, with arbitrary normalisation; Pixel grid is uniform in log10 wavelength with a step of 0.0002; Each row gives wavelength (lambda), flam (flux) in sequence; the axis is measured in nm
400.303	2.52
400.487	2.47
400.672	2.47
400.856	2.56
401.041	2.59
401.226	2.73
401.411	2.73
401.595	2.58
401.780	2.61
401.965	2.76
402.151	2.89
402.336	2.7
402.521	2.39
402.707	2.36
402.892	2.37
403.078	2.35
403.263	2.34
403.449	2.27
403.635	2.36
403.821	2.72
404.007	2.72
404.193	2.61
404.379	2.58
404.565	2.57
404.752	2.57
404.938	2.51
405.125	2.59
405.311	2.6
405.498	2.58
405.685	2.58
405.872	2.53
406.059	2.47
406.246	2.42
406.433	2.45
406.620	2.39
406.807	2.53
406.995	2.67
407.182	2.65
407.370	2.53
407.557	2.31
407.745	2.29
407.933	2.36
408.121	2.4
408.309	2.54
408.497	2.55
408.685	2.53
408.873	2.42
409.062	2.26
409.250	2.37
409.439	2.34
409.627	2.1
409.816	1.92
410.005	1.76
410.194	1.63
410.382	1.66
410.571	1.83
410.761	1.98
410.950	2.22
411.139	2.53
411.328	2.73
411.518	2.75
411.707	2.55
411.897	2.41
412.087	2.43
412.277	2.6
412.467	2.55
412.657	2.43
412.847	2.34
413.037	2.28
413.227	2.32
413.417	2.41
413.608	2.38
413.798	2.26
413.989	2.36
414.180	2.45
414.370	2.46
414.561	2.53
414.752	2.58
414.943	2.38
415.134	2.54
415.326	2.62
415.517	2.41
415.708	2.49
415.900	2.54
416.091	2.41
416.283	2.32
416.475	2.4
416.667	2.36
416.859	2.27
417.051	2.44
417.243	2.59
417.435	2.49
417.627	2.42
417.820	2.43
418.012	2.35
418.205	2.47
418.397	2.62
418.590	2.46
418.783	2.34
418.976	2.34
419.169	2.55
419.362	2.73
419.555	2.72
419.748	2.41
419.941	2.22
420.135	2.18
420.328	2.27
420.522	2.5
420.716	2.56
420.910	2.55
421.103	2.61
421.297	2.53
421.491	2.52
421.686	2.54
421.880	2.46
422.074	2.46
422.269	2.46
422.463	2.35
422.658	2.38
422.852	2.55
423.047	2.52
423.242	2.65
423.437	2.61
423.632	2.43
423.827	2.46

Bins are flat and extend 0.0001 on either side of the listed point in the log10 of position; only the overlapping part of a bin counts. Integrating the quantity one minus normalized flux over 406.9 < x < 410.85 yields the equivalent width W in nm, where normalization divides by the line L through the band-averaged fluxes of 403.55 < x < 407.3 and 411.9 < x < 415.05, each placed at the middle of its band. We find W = 0.407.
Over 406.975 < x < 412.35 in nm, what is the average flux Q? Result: 2.32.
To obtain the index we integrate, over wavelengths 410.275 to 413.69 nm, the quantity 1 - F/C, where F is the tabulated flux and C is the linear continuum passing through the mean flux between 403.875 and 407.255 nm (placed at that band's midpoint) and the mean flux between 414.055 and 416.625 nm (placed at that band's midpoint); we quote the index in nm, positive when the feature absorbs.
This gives 0.20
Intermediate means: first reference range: 2.56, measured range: 2.35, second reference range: 2.47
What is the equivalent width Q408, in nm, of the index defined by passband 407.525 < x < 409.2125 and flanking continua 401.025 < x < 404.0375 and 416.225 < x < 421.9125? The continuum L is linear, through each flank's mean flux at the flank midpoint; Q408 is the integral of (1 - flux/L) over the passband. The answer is 0.07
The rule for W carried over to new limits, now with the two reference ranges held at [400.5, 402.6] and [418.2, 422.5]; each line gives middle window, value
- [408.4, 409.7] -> 0.100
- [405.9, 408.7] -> 0.121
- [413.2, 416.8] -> 0.123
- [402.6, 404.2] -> 0.104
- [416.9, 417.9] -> 0.014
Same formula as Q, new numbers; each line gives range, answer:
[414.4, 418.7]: 2.46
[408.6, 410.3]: 2.14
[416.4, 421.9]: 2.46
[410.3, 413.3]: 2.35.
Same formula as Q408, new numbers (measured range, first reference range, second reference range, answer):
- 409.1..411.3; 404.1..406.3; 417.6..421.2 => 0.404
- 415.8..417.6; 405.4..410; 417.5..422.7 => 0.017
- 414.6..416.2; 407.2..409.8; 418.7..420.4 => -0.060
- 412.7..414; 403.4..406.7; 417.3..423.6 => 0.086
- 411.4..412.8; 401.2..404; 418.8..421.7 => -0.011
